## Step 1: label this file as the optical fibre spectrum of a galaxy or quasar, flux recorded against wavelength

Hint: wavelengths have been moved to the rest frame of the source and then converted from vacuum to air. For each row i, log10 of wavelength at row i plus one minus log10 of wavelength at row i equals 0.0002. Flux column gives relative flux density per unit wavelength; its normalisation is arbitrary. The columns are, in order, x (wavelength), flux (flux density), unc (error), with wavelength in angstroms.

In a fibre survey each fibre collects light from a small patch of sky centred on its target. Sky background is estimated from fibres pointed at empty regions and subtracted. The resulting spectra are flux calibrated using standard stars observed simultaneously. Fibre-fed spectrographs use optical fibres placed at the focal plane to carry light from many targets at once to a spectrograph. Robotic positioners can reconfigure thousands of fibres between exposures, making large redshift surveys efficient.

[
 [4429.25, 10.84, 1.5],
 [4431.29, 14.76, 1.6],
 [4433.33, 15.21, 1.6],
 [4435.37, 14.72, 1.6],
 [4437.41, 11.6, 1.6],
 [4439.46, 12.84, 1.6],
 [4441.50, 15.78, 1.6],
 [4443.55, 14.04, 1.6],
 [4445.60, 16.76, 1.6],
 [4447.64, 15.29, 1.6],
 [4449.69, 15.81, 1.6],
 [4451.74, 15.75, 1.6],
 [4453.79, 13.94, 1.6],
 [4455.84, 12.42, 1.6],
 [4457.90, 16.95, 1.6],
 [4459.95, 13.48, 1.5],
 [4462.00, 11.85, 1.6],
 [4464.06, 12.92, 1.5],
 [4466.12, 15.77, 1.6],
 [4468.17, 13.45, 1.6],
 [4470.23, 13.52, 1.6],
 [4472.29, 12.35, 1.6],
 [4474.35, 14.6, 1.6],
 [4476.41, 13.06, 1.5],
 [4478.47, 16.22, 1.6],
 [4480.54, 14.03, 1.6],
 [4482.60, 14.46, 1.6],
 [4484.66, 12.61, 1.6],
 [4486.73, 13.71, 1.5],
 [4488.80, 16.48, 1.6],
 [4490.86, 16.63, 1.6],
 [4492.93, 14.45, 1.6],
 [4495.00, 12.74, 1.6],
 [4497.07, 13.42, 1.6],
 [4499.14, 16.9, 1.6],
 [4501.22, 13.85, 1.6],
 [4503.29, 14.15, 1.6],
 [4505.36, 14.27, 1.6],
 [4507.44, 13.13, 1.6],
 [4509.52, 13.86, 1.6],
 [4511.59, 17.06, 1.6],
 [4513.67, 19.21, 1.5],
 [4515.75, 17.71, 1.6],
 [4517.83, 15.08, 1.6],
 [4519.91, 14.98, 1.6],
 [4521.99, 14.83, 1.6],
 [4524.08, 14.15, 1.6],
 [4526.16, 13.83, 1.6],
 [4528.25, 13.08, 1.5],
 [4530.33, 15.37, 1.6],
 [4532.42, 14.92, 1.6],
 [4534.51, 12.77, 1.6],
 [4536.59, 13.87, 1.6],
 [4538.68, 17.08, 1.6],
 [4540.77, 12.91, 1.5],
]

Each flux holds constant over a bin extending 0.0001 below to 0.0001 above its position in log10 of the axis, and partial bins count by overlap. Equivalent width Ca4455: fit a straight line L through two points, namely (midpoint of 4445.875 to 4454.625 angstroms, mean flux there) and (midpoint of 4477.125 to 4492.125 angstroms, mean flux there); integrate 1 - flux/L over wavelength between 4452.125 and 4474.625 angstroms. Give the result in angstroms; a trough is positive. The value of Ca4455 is 2.06 angstroms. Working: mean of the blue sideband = 15.4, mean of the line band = 13.8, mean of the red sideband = 14.8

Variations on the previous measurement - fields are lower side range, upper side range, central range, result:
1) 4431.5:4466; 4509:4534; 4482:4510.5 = 1.2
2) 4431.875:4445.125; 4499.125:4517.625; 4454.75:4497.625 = 2.3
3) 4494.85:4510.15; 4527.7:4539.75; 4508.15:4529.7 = -1.5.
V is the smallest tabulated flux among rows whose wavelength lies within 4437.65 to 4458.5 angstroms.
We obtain 12.42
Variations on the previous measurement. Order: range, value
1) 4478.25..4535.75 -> 12.61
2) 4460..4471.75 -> 11.85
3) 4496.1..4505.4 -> 13.42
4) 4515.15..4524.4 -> 14.15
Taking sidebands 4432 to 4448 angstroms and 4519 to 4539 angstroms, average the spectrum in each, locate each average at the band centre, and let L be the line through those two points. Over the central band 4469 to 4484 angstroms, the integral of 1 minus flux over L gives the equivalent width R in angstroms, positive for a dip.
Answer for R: 0.49 angstroms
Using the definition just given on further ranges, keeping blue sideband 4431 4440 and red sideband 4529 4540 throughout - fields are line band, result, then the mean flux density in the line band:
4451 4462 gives -0.18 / 14.2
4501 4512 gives 0.14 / 14.3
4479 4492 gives -0.41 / 14.7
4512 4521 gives -1.36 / 16.8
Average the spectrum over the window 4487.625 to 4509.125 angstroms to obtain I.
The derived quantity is 14.6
